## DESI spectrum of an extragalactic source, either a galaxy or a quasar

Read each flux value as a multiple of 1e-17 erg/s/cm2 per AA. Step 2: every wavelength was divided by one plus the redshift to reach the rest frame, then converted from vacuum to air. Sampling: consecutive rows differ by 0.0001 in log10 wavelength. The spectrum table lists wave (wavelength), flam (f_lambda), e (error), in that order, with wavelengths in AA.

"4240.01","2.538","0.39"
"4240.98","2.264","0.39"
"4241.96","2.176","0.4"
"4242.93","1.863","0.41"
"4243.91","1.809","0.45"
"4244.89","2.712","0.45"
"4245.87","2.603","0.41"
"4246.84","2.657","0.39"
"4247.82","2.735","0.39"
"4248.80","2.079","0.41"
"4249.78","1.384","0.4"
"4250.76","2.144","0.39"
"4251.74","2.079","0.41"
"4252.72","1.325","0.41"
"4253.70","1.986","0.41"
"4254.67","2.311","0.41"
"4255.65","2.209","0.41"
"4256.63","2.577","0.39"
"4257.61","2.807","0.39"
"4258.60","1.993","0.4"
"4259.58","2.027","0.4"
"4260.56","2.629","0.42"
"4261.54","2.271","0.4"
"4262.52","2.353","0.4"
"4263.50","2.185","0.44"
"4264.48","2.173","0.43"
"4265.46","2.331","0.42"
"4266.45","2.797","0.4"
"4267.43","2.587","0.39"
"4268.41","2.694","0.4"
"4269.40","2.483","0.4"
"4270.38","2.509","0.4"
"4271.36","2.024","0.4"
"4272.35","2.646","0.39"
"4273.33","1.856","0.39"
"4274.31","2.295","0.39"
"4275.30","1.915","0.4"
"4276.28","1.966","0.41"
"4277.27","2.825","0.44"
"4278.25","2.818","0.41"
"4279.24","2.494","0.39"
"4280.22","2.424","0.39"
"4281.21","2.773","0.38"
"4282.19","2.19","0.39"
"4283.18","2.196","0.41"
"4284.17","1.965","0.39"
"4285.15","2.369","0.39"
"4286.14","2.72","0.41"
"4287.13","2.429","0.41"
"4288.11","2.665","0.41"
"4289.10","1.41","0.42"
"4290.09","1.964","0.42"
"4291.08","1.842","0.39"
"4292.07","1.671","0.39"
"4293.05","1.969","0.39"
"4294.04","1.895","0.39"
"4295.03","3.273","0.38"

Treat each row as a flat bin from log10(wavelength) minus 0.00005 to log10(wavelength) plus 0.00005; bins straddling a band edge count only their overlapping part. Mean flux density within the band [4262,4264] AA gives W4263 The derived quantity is 2.27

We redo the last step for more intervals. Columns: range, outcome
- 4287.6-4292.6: 1.92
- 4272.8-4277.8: 2.18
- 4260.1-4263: 2.42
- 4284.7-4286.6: 2.54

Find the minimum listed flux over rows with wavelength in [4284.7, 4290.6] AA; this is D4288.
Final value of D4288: 1.41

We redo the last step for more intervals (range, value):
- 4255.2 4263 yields 1.993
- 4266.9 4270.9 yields 2.483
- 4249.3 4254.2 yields 1.325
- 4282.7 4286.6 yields 1.965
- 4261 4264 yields 2.185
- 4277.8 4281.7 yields 2.424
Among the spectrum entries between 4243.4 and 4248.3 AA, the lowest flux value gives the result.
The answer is 1.809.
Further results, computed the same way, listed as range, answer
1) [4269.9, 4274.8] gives 1.856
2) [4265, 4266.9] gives 2.331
